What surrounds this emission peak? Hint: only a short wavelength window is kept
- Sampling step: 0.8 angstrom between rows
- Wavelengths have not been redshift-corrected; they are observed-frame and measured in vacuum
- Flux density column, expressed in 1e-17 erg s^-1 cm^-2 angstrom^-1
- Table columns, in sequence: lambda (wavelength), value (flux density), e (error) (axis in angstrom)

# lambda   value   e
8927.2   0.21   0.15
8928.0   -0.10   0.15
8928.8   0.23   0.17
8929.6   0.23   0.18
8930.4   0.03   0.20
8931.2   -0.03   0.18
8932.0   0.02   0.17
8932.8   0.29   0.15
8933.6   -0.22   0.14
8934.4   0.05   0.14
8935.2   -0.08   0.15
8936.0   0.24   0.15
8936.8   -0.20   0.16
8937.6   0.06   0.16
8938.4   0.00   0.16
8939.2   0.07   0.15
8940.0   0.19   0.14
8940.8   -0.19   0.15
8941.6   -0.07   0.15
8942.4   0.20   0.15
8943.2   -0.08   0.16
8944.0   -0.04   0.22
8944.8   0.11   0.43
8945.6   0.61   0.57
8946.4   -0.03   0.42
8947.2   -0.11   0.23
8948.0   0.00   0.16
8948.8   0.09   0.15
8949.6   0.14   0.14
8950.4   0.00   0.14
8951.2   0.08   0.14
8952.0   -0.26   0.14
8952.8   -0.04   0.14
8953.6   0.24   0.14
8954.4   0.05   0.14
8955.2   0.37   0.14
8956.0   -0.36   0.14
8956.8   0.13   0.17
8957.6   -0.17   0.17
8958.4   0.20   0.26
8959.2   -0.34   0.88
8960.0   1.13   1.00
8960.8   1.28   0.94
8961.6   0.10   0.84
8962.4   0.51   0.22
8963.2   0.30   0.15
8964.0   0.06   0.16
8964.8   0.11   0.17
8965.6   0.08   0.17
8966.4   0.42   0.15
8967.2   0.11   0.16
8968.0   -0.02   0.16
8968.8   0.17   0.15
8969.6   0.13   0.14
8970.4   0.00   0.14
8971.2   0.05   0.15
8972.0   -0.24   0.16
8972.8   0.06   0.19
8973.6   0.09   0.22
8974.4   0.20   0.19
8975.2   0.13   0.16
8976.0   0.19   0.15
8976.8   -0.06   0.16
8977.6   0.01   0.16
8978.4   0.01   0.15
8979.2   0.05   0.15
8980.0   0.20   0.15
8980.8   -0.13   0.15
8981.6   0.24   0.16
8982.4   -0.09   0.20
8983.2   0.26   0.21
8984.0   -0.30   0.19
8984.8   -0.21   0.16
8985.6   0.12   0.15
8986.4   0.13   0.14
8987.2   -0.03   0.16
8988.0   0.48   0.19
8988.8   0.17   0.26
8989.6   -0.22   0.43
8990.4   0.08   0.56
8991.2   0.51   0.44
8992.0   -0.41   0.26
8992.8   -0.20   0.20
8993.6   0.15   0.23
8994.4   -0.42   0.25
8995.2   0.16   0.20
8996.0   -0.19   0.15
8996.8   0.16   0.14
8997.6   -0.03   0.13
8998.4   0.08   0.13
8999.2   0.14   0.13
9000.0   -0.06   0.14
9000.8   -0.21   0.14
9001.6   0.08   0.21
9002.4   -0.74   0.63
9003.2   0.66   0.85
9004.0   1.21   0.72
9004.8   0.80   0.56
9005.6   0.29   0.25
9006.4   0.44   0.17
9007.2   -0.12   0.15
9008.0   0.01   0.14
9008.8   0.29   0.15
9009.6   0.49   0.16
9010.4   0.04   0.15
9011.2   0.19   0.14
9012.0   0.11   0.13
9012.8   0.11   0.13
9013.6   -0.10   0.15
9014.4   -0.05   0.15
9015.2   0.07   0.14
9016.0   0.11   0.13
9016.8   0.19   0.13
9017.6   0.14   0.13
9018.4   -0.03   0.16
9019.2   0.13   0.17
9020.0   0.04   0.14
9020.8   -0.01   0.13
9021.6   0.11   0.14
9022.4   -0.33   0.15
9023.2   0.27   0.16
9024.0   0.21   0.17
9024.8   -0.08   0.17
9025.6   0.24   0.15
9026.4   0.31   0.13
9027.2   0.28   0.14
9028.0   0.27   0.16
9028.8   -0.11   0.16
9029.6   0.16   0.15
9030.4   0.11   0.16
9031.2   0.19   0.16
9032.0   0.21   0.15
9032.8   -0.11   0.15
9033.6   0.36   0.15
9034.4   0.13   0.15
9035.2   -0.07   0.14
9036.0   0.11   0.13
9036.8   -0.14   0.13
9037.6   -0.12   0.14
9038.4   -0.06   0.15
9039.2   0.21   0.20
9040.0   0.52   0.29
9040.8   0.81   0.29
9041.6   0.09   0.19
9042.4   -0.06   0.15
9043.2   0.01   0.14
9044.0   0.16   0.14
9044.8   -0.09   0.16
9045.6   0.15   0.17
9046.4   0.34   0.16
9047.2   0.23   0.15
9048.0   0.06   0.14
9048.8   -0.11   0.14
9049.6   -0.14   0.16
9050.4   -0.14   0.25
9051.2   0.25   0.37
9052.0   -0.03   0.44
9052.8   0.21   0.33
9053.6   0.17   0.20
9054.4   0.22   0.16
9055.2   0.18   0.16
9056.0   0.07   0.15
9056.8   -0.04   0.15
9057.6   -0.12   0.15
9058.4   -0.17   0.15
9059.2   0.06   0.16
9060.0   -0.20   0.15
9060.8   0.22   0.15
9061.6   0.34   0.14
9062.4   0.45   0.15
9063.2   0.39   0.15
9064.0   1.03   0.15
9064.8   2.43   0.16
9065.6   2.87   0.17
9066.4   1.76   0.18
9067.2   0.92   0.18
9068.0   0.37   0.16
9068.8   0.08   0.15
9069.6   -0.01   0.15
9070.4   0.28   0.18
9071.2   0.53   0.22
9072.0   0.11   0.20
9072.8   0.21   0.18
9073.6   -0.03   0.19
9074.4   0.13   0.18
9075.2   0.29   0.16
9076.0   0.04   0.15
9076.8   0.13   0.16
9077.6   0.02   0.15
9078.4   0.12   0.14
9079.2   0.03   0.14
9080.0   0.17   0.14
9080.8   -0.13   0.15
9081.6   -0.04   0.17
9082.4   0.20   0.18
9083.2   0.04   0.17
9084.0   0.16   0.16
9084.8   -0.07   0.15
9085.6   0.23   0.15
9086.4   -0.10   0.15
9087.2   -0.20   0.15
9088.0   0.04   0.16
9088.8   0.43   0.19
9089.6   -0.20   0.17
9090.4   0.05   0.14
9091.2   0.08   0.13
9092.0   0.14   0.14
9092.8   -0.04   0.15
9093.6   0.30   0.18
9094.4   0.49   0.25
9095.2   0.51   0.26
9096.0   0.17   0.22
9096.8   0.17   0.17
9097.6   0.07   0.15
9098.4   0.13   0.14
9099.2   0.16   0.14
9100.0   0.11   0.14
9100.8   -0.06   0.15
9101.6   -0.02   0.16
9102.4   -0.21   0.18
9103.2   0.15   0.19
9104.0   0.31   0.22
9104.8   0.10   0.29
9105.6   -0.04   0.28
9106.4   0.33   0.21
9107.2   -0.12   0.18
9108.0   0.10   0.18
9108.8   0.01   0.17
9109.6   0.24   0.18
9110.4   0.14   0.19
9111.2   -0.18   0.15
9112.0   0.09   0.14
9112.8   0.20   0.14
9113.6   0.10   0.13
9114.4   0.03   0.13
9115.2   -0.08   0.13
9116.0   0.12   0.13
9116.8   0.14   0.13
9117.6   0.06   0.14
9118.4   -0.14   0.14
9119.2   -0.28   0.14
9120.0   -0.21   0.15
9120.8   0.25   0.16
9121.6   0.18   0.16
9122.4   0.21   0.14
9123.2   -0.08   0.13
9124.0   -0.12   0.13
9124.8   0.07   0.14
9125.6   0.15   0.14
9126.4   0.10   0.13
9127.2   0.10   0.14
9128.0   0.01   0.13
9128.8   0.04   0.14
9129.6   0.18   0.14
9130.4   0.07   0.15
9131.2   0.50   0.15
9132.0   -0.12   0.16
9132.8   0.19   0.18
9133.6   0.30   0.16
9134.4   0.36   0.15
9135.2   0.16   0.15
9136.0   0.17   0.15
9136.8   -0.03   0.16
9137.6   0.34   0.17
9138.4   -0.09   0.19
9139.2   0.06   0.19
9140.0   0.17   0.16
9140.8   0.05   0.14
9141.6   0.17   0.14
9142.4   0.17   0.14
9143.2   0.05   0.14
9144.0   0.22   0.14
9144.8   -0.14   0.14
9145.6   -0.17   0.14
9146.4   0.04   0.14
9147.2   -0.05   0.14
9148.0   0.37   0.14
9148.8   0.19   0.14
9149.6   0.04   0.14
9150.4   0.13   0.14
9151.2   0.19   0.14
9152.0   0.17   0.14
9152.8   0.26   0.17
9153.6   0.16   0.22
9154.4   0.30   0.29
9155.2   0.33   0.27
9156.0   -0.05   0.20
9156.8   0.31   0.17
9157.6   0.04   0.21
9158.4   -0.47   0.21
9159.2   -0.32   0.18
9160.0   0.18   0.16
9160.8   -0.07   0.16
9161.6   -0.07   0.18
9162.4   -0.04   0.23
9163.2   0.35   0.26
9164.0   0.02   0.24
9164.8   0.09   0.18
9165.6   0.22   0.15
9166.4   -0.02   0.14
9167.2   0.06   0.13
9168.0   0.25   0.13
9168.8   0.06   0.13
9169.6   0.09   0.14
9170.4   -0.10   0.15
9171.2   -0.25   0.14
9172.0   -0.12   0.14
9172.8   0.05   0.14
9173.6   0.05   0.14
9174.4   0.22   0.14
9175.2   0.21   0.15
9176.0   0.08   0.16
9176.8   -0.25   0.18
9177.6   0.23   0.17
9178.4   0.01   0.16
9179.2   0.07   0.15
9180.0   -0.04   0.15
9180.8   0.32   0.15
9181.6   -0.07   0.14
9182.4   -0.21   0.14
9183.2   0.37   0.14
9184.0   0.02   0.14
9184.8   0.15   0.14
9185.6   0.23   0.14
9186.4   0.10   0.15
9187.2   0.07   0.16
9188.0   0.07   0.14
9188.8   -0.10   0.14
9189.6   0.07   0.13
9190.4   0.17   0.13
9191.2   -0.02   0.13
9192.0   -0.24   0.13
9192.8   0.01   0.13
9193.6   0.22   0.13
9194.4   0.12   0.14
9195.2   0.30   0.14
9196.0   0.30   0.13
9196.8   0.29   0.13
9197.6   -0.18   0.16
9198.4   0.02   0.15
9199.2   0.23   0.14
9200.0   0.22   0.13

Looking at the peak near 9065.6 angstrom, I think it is H-alpha 6563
